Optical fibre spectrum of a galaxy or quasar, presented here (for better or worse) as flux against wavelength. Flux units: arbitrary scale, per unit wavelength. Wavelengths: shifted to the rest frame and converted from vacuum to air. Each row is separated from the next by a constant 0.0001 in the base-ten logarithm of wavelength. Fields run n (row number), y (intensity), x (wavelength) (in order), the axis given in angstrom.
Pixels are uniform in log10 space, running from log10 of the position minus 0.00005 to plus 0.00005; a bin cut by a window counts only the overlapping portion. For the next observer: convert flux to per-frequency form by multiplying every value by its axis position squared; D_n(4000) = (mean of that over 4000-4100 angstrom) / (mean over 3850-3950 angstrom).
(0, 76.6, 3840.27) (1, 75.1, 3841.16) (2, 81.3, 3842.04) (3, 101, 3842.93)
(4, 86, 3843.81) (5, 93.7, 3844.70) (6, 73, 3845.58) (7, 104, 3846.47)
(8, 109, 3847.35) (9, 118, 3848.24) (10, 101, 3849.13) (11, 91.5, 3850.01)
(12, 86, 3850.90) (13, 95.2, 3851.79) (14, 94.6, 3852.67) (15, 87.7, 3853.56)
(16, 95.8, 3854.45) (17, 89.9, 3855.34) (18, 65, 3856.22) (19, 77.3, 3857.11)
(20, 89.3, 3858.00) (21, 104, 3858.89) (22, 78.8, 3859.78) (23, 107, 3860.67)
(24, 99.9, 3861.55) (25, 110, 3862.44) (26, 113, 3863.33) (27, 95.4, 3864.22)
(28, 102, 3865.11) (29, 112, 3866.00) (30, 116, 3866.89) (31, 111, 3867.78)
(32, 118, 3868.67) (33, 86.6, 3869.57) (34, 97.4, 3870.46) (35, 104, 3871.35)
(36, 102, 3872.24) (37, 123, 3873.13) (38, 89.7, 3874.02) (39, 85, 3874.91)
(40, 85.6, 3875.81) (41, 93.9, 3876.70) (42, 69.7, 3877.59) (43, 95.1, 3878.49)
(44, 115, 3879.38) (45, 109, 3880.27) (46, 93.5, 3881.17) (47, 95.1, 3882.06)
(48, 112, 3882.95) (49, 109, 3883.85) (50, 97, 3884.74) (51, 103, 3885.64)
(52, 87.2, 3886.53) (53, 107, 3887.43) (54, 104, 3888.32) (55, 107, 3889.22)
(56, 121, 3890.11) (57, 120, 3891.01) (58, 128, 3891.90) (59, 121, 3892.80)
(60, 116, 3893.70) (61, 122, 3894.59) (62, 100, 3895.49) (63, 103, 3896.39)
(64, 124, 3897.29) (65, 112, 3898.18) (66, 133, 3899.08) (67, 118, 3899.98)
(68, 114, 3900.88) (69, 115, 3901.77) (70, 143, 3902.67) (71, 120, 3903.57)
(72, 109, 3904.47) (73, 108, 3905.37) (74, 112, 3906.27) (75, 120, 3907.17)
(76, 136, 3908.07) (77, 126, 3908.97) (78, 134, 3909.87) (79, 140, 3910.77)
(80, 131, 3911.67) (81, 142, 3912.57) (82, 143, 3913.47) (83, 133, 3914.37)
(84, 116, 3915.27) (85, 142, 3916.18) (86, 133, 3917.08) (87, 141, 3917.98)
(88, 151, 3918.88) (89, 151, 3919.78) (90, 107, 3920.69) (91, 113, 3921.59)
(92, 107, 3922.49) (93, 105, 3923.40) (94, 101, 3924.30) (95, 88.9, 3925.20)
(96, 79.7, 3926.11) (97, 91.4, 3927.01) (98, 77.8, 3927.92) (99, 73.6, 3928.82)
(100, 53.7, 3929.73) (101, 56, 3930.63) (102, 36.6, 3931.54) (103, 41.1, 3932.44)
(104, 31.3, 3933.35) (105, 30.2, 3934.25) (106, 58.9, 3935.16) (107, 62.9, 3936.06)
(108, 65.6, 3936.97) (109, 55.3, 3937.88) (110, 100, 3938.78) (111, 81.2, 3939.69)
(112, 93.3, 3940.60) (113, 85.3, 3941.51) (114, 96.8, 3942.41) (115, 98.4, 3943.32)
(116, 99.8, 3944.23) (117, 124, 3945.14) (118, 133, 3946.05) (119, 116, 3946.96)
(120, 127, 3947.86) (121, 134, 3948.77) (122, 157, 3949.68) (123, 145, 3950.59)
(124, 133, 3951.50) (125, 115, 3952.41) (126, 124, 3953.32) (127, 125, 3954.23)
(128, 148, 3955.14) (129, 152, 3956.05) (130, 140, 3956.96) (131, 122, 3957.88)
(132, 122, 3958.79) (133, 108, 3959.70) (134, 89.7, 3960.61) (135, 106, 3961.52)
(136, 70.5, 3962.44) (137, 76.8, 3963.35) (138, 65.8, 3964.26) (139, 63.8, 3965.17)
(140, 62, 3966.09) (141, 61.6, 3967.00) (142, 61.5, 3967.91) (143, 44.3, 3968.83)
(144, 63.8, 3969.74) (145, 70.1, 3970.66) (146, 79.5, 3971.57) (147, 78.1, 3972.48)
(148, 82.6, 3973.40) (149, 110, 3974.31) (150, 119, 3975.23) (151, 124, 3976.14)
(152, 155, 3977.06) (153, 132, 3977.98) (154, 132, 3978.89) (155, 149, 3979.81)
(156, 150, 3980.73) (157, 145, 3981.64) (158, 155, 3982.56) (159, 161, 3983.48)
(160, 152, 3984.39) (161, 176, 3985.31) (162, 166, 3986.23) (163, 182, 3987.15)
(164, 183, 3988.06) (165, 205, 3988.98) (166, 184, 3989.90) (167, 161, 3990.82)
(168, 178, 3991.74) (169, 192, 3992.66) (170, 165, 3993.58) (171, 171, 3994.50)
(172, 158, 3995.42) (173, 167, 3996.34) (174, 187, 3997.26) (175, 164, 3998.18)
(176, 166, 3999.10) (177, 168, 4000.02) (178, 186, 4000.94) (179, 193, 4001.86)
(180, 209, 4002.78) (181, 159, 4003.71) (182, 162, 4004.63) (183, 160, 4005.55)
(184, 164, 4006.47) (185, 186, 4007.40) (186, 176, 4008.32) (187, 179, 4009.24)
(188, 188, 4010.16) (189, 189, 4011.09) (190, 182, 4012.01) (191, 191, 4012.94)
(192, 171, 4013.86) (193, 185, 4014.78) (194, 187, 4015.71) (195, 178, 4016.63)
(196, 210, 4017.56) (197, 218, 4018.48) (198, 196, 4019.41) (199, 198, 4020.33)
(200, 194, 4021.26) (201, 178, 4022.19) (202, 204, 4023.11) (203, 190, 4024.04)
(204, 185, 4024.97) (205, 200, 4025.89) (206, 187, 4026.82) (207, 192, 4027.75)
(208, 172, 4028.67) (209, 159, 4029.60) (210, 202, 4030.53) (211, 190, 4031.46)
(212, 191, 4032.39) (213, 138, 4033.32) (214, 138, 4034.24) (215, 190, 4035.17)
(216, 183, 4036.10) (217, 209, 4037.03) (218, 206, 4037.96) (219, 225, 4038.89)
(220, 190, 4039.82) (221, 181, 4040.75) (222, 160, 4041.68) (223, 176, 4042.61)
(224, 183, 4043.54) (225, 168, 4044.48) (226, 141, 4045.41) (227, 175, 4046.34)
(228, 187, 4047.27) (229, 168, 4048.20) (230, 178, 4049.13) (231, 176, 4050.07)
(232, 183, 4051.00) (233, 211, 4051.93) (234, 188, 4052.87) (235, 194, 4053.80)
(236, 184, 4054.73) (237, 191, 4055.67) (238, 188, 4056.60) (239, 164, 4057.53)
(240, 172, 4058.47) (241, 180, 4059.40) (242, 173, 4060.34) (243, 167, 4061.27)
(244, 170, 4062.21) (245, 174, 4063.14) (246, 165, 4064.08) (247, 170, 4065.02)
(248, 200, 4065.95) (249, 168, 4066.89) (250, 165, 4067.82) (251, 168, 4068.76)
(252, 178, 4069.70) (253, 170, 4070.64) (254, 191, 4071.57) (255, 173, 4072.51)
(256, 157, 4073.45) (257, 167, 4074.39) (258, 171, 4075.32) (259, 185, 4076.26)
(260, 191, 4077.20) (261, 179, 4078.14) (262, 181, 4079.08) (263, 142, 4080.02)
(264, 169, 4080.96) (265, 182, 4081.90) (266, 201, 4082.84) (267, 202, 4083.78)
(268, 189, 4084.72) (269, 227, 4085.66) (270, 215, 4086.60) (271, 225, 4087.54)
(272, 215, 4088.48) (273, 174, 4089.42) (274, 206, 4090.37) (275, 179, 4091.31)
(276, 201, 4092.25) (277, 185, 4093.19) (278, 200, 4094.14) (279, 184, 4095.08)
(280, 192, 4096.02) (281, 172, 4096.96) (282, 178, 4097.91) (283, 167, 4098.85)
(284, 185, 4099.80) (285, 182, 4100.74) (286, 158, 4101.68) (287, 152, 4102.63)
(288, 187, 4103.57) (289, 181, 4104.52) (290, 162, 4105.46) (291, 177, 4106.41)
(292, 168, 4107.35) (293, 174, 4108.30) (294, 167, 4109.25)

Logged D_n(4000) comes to 1.91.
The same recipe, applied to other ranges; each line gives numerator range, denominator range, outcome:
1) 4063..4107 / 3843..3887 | 2.08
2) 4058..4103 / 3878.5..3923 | 1.67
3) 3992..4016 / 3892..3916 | 1.51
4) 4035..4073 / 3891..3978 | 1.83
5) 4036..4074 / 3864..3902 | 1.84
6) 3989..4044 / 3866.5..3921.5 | 1.69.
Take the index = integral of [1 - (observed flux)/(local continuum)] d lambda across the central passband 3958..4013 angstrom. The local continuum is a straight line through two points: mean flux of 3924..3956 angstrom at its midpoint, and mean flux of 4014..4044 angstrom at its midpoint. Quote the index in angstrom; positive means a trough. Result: 1.1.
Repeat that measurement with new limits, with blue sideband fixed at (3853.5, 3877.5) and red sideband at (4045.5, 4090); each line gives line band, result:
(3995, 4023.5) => -4.54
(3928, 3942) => 7.13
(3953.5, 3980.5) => 7.43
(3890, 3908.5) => -1.20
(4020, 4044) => -2.71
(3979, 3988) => -0.80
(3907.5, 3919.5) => -1.90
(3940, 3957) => 1.22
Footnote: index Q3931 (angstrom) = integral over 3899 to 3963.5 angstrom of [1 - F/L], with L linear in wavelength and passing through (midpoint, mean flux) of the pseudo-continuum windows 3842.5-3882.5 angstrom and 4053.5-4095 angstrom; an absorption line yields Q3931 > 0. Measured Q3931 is 8.4 angstrom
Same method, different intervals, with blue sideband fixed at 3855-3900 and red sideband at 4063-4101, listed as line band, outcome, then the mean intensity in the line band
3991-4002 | -1.7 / 174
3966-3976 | 4.5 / 77.8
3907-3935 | 3.7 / 104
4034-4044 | -1.2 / 187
